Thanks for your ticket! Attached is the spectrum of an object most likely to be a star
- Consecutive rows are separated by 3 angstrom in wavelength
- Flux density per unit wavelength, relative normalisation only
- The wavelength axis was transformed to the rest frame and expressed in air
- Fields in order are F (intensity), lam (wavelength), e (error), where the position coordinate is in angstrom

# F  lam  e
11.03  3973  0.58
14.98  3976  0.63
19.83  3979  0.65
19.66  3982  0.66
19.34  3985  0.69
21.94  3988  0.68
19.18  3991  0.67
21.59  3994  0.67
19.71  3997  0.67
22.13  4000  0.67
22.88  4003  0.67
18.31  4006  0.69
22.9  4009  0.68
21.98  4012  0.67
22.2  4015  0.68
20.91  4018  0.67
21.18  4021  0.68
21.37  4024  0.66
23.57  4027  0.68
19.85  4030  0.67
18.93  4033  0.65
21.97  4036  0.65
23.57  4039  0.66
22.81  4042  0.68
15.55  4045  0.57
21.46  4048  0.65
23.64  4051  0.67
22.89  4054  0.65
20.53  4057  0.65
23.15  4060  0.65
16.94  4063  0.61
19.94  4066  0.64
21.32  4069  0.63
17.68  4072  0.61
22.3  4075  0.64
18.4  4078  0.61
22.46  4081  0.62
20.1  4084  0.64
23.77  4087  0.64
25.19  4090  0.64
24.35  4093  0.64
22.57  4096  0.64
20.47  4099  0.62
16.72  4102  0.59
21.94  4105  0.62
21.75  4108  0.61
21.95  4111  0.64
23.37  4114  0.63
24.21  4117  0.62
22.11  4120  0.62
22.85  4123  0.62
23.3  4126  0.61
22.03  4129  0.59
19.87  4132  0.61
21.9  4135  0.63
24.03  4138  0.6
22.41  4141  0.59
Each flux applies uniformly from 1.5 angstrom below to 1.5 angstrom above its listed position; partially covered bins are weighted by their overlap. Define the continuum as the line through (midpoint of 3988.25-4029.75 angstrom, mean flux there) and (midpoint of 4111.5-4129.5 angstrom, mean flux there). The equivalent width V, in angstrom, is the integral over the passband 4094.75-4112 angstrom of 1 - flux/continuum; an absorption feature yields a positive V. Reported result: 1.4 angstrom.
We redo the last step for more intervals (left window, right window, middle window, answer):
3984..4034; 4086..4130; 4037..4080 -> 1.96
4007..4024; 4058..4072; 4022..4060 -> -1.05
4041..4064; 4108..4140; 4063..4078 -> 1.08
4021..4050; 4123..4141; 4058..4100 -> 0.57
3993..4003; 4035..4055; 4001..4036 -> 0.29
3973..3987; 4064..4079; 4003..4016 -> -2.14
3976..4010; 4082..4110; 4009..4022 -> -0.64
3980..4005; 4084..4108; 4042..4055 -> 0.24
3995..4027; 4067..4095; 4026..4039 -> 0.16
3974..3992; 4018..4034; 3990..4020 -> -1.81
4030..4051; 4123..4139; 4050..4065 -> -0.14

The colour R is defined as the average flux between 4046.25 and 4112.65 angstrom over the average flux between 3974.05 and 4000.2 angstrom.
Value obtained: 1.09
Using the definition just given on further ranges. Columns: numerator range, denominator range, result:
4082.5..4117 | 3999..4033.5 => 1.03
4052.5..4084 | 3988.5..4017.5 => 0.97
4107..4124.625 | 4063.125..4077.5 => 1.15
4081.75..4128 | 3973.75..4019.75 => 1.10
